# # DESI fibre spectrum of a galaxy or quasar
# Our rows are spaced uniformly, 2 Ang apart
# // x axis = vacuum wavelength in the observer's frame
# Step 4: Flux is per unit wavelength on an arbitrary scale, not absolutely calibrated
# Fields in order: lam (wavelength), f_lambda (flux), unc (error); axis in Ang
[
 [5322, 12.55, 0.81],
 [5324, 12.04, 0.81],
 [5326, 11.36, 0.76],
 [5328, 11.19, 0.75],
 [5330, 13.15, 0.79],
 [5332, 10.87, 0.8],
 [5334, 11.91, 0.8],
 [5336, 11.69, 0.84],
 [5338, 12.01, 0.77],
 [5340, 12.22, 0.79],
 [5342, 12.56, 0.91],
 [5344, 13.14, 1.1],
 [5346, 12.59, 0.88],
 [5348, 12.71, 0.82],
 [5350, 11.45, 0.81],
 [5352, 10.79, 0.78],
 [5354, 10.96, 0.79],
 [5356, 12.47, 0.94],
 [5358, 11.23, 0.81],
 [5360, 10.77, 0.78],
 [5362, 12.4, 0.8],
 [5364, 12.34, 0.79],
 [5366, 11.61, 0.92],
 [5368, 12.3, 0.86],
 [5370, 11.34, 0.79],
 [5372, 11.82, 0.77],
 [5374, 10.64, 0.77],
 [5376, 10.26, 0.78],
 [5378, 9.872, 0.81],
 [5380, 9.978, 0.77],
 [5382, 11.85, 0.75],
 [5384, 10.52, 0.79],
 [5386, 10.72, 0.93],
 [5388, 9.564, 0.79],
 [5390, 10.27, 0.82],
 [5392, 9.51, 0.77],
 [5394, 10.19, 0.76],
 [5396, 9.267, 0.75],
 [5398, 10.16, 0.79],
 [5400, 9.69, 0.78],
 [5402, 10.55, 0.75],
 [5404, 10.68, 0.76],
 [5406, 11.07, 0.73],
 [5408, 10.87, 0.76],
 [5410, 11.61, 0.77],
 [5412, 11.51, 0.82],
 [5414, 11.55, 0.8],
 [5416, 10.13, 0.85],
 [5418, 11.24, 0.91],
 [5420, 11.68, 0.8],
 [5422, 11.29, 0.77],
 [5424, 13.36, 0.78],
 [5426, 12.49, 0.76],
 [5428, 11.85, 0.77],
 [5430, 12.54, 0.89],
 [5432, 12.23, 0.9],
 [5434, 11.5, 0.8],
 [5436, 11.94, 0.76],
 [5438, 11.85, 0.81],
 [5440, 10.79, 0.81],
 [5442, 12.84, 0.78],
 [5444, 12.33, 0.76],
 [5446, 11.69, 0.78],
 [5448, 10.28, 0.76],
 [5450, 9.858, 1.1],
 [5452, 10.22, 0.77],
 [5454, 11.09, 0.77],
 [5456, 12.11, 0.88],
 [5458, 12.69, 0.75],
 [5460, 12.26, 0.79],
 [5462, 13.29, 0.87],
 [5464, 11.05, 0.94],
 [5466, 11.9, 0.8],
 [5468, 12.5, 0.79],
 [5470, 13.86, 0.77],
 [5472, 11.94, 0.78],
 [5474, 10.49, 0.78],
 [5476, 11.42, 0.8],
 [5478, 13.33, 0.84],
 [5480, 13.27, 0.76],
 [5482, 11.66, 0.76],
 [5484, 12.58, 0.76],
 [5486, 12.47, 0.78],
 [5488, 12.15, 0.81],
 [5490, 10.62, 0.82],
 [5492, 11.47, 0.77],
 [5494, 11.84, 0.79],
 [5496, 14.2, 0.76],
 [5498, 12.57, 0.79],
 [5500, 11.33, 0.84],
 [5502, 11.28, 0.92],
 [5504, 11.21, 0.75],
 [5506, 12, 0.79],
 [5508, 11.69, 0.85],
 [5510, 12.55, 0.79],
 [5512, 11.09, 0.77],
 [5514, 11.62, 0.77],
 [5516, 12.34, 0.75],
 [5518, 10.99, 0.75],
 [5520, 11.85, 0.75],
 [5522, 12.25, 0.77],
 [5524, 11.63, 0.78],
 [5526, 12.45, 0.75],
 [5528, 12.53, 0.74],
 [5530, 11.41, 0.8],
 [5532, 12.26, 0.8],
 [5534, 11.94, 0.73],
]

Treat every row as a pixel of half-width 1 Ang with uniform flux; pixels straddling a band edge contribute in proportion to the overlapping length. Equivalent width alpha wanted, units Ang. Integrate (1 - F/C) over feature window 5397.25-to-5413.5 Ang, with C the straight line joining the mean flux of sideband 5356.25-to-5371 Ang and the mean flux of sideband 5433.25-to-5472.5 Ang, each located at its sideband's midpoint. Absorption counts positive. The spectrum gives 1.3 Ang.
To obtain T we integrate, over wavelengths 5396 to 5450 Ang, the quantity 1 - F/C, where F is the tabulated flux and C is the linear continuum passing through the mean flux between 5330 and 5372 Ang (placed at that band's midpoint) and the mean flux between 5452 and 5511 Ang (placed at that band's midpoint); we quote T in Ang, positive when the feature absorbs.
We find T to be 2.7 Ang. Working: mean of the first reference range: 11.9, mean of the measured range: 11.4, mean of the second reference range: 12.1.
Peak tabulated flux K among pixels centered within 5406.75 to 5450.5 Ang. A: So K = 13.36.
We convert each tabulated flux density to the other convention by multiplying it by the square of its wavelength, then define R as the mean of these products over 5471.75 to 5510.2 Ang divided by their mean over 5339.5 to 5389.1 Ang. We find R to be 1.1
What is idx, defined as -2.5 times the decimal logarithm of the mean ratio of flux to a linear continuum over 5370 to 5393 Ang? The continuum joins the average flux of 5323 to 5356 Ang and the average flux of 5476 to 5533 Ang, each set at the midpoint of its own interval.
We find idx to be 0.14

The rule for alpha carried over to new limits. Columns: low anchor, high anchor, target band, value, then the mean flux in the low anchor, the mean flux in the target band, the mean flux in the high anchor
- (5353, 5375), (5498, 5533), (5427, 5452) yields 0.3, 11.6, 11.6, 11.8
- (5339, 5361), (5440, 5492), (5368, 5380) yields 1.1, 11.9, 10.8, 11.9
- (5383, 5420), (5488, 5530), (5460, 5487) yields -2.0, 10.5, 12.3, 11.9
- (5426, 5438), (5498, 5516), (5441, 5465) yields 0.6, 12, 11.6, 11.7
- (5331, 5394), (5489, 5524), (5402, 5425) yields 0.4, 11.3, 11.3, 11.8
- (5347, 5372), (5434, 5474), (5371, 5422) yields 4.8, 11.7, 10.6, 11.8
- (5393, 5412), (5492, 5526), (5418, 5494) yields -4.8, 10.5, 11.9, 11.9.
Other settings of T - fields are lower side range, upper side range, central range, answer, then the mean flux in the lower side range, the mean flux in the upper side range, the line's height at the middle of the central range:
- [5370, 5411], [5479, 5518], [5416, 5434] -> -1.62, 10.5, 12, 11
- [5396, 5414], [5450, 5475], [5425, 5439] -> -0.99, 10.7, 11.9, 11.3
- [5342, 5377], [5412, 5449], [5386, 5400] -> 2.21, 11.7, 11.7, 11.7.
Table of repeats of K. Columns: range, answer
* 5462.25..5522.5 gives 14.2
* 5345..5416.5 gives 12.71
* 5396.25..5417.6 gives 11.61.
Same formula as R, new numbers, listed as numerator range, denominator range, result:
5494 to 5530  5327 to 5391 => 1.10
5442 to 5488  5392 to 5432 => 1.09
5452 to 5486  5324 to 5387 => 1.10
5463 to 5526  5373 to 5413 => 1.19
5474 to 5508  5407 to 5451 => 1.06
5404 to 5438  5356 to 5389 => 1.07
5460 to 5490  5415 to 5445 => 1.05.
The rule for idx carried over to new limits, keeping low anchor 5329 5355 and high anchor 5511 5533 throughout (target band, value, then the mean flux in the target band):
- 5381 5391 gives 0.13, 10.6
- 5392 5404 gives 0.20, 9.99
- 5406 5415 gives 0.06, 11.4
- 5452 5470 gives -0.02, 12.1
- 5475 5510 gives -0.02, 12.1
